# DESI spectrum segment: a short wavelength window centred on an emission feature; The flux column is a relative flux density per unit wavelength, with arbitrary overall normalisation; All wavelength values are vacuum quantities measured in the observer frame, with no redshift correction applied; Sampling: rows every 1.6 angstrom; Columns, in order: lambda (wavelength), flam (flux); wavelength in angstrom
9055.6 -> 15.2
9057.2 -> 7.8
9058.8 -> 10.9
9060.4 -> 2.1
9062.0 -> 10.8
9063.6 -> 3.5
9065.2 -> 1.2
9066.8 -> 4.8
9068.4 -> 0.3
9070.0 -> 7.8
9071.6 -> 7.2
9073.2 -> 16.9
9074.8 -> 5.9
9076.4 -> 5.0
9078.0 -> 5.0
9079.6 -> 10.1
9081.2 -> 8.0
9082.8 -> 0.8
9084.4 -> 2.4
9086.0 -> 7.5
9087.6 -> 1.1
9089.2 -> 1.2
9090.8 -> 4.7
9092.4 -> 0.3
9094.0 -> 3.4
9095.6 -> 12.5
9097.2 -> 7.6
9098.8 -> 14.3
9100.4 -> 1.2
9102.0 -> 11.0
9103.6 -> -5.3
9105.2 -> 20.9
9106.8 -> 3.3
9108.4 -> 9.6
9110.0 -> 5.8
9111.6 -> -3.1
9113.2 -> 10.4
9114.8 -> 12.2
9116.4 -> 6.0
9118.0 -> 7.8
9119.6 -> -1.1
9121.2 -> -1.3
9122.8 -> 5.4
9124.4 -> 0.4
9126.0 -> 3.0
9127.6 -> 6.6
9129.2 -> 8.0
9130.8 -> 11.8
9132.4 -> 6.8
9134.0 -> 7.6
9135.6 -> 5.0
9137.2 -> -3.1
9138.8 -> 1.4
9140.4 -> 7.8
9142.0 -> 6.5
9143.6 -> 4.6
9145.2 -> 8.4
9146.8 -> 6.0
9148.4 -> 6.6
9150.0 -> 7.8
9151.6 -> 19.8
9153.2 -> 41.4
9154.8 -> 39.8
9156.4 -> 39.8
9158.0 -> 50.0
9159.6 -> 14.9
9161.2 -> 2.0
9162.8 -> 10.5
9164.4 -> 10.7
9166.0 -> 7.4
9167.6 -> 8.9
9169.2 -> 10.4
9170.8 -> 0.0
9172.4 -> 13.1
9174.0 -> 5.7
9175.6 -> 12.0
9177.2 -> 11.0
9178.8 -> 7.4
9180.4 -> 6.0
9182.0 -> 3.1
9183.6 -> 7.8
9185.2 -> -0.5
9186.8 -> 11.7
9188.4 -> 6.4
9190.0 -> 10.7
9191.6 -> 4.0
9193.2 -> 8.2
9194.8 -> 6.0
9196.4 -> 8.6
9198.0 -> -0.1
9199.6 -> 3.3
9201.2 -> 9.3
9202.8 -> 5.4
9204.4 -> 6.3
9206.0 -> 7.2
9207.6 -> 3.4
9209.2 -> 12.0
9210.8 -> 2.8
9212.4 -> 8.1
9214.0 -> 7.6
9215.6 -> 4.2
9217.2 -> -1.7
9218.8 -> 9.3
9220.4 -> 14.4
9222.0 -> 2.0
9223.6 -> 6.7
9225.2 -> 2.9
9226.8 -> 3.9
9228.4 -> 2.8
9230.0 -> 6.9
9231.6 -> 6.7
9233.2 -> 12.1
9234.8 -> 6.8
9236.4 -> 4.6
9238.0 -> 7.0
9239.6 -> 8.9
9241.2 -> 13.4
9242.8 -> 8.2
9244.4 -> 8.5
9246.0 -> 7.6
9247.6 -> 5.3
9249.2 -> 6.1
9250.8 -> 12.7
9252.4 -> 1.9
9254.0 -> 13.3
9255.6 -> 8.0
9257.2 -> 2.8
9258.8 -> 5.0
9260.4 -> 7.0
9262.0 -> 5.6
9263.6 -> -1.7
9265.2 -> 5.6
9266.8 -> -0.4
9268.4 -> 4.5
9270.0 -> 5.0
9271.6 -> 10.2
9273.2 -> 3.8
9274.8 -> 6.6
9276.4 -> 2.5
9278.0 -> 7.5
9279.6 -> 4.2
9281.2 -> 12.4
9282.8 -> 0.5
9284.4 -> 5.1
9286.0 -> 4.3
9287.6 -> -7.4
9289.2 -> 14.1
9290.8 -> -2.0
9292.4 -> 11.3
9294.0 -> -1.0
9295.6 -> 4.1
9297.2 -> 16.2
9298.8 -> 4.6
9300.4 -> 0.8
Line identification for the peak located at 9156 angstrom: H-beta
